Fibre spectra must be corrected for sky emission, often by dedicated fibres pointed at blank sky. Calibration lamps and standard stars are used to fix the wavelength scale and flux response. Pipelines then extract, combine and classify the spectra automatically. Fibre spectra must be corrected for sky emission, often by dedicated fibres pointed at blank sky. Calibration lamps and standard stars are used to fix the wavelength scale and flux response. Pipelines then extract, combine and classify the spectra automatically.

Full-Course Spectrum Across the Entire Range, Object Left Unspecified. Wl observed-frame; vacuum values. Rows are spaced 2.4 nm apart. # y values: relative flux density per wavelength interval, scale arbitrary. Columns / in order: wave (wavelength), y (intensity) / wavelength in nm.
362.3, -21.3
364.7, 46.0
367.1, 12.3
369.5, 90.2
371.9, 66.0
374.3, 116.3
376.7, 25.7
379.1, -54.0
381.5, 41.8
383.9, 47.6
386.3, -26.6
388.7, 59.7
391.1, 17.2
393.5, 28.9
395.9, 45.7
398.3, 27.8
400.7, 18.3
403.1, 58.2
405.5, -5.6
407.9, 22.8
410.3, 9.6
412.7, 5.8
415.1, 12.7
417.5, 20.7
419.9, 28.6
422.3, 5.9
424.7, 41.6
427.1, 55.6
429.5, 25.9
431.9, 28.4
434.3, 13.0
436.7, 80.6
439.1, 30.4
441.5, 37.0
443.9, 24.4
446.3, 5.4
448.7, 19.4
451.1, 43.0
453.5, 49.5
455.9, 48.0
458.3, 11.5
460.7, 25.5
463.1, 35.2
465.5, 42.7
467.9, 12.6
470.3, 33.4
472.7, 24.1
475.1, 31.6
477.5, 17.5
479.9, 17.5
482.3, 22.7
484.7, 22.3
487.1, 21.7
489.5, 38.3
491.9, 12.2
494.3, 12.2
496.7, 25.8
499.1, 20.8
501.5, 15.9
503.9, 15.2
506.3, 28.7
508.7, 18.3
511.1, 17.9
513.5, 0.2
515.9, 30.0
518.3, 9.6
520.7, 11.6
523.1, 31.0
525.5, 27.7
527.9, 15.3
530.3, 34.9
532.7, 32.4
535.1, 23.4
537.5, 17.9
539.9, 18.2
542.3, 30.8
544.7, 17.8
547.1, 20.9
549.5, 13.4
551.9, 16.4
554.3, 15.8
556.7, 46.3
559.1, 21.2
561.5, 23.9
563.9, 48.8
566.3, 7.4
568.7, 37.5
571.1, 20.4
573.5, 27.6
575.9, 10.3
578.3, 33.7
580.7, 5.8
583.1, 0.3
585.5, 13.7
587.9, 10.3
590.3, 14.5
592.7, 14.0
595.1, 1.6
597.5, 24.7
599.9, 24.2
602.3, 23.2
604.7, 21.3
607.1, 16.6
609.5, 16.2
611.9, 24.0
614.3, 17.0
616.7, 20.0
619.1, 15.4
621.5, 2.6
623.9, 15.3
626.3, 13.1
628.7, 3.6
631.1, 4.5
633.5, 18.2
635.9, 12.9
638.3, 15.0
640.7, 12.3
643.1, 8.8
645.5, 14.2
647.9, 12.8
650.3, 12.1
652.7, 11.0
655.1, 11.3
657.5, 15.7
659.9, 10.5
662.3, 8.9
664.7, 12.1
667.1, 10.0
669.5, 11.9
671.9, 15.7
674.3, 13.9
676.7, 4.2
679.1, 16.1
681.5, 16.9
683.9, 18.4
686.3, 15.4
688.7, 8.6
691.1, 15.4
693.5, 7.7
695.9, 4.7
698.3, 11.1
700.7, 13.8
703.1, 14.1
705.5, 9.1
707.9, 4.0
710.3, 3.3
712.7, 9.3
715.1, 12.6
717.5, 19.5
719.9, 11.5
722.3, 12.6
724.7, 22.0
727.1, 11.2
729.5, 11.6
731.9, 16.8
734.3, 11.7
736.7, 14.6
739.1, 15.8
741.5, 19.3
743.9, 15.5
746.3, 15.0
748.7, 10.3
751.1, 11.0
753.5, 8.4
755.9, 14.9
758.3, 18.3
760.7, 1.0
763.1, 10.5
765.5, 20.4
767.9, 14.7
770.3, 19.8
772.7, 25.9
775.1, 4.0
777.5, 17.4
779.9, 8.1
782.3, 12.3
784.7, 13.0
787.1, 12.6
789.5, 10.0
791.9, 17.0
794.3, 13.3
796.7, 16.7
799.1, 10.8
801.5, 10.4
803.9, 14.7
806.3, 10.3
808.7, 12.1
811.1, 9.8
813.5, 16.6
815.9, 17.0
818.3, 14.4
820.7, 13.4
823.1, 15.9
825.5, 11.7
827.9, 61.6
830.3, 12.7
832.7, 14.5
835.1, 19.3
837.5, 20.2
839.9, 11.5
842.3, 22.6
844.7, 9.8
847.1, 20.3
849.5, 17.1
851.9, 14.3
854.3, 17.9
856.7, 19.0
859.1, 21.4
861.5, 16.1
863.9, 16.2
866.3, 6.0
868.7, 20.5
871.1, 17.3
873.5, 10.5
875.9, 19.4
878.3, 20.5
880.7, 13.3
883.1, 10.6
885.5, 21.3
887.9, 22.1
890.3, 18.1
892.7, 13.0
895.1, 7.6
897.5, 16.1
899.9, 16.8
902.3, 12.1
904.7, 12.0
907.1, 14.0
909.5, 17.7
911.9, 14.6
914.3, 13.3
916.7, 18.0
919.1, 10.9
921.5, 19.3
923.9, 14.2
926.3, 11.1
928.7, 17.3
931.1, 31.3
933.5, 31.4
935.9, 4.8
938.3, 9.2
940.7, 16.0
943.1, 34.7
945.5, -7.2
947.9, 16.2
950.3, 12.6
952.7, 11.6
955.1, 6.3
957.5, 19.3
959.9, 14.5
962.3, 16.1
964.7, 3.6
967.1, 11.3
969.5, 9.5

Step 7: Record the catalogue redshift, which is 1.22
